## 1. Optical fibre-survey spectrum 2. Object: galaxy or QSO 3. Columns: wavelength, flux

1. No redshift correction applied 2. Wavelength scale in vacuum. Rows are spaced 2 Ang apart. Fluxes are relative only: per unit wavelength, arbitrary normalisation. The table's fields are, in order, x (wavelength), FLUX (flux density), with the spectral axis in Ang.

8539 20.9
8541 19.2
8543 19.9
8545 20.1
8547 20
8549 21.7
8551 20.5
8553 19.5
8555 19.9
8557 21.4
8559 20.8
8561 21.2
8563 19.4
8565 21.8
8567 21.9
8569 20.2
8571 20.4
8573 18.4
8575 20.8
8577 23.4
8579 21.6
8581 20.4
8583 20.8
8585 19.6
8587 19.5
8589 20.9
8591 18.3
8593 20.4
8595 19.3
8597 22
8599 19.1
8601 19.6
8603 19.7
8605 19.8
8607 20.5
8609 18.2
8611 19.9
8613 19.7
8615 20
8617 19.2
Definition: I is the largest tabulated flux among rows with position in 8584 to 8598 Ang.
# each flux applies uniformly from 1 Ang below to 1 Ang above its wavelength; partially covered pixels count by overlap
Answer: 22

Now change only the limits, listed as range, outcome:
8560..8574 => 21.9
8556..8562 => 21.4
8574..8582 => 23.4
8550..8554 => 20.5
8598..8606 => 19.8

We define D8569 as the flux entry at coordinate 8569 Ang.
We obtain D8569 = 20.2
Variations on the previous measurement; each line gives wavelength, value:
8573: 18.4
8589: 20.9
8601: 19.6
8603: 19.7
